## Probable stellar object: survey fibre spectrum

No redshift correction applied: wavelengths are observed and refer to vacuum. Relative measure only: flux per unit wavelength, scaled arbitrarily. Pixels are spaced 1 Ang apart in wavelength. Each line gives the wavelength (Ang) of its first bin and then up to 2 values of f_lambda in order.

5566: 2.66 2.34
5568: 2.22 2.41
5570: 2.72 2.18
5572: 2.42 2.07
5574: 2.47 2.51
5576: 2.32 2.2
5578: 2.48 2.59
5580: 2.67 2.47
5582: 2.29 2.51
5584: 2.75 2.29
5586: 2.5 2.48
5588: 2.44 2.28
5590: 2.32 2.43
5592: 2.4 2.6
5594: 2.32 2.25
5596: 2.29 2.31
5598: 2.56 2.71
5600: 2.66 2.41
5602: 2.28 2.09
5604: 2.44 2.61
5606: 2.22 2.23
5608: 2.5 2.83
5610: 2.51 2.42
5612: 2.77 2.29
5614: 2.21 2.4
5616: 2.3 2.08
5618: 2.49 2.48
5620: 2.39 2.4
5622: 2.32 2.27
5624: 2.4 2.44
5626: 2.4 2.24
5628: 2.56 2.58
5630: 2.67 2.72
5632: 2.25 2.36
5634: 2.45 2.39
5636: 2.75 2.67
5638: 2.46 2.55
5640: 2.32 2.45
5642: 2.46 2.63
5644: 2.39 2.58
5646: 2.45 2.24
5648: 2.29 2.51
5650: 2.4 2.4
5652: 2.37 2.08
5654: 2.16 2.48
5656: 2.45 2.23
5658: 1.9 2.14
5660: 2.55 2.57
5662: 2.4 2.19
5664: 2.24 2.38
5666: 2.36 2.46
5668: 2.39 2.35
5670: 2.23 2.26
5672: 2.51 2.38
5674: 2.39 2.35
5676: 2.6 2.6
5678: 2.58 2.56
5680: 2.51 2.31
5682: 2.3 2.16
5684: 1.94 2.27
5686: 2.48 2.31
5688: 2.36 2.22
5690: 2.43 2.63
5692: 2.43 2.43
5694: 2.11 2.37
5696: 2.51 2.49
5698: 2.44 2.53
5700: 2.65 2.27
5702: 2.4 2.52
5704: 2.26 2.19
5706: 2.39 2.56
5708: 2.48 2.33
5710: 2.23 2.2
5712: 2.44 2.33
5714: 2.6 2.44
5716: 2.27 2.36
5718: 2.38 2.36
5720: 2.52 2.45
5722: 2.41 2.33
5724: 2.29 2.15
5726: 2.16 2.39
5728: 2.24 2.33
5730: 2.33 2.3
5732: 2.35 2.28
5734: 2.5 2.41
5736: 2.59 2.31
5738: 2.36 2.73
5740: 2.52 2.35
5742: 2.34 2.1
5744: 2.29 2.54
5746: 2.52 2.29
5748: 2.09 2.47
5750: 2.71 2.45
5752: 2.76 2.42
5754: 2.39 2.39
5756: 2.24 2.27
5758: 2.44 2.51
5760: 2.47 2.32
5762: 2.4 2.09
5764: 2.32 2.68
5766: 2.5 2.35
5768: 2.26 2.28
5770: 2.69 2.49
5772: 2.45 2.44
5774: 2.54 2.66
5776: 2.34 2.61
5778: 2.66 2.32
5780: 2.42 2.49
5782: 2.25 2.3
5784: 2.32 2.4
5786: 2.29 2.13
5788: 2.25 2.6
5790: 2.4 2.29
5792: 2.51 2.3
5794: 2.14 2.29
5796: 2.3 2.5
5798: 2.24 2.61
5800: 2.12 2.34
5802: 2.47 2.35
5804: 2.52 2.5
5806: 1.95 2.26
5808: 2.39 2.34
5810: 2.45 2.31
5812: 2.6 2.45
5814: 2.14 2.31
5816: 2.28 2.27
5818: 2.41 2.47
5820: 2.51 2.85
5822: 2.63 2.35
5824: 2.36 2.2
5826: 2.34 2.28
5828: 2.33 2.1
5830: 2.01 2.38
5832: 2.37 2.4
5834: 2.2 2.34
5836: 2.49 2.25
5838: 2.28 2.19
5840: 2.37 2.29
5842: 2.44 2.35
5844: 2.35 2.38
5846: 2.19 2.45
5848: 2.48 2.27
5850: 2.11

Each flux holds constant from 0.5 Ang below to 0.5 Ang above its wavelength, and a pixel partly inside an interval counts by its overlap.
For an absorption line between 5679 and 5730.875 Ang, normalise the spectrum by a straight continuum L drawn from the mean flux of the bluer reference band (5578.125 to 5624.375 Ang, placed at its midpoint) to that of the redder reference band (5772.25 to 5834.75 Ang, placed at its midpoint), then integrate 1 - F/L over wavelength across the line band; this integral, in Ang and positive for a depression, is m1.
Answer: 0.7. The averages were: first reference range 2.42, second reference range 2.37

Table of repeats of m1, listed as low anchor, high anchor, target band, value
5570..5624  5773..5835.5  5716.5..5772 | -0.2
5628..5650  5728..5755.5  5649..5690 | 1.9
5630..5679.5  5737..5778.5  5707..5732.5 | 0.8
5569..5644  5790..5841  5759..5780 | -0.7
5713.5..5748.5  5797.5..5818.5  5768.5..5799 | -0.6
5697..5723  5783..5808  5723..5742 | 0.2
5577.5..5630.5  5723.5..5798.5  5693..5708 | 0.0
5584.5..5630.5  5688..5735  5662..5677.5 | 0.1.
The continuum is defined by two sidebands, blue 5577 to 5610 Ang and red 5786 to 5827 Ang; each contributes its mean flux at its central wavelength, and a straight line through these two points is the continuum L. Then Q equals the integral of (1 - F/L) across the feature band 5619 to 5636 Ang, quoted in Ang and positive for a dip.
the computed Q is -0.06 Ang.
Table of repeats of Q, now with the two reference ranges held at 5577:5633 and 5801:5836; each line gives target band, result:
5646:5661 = 0.62 Ang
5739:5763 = -0.23 Ang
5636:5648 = -0.29 Ang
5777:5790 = -0.05 Ang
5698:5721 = -0.03 Ang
